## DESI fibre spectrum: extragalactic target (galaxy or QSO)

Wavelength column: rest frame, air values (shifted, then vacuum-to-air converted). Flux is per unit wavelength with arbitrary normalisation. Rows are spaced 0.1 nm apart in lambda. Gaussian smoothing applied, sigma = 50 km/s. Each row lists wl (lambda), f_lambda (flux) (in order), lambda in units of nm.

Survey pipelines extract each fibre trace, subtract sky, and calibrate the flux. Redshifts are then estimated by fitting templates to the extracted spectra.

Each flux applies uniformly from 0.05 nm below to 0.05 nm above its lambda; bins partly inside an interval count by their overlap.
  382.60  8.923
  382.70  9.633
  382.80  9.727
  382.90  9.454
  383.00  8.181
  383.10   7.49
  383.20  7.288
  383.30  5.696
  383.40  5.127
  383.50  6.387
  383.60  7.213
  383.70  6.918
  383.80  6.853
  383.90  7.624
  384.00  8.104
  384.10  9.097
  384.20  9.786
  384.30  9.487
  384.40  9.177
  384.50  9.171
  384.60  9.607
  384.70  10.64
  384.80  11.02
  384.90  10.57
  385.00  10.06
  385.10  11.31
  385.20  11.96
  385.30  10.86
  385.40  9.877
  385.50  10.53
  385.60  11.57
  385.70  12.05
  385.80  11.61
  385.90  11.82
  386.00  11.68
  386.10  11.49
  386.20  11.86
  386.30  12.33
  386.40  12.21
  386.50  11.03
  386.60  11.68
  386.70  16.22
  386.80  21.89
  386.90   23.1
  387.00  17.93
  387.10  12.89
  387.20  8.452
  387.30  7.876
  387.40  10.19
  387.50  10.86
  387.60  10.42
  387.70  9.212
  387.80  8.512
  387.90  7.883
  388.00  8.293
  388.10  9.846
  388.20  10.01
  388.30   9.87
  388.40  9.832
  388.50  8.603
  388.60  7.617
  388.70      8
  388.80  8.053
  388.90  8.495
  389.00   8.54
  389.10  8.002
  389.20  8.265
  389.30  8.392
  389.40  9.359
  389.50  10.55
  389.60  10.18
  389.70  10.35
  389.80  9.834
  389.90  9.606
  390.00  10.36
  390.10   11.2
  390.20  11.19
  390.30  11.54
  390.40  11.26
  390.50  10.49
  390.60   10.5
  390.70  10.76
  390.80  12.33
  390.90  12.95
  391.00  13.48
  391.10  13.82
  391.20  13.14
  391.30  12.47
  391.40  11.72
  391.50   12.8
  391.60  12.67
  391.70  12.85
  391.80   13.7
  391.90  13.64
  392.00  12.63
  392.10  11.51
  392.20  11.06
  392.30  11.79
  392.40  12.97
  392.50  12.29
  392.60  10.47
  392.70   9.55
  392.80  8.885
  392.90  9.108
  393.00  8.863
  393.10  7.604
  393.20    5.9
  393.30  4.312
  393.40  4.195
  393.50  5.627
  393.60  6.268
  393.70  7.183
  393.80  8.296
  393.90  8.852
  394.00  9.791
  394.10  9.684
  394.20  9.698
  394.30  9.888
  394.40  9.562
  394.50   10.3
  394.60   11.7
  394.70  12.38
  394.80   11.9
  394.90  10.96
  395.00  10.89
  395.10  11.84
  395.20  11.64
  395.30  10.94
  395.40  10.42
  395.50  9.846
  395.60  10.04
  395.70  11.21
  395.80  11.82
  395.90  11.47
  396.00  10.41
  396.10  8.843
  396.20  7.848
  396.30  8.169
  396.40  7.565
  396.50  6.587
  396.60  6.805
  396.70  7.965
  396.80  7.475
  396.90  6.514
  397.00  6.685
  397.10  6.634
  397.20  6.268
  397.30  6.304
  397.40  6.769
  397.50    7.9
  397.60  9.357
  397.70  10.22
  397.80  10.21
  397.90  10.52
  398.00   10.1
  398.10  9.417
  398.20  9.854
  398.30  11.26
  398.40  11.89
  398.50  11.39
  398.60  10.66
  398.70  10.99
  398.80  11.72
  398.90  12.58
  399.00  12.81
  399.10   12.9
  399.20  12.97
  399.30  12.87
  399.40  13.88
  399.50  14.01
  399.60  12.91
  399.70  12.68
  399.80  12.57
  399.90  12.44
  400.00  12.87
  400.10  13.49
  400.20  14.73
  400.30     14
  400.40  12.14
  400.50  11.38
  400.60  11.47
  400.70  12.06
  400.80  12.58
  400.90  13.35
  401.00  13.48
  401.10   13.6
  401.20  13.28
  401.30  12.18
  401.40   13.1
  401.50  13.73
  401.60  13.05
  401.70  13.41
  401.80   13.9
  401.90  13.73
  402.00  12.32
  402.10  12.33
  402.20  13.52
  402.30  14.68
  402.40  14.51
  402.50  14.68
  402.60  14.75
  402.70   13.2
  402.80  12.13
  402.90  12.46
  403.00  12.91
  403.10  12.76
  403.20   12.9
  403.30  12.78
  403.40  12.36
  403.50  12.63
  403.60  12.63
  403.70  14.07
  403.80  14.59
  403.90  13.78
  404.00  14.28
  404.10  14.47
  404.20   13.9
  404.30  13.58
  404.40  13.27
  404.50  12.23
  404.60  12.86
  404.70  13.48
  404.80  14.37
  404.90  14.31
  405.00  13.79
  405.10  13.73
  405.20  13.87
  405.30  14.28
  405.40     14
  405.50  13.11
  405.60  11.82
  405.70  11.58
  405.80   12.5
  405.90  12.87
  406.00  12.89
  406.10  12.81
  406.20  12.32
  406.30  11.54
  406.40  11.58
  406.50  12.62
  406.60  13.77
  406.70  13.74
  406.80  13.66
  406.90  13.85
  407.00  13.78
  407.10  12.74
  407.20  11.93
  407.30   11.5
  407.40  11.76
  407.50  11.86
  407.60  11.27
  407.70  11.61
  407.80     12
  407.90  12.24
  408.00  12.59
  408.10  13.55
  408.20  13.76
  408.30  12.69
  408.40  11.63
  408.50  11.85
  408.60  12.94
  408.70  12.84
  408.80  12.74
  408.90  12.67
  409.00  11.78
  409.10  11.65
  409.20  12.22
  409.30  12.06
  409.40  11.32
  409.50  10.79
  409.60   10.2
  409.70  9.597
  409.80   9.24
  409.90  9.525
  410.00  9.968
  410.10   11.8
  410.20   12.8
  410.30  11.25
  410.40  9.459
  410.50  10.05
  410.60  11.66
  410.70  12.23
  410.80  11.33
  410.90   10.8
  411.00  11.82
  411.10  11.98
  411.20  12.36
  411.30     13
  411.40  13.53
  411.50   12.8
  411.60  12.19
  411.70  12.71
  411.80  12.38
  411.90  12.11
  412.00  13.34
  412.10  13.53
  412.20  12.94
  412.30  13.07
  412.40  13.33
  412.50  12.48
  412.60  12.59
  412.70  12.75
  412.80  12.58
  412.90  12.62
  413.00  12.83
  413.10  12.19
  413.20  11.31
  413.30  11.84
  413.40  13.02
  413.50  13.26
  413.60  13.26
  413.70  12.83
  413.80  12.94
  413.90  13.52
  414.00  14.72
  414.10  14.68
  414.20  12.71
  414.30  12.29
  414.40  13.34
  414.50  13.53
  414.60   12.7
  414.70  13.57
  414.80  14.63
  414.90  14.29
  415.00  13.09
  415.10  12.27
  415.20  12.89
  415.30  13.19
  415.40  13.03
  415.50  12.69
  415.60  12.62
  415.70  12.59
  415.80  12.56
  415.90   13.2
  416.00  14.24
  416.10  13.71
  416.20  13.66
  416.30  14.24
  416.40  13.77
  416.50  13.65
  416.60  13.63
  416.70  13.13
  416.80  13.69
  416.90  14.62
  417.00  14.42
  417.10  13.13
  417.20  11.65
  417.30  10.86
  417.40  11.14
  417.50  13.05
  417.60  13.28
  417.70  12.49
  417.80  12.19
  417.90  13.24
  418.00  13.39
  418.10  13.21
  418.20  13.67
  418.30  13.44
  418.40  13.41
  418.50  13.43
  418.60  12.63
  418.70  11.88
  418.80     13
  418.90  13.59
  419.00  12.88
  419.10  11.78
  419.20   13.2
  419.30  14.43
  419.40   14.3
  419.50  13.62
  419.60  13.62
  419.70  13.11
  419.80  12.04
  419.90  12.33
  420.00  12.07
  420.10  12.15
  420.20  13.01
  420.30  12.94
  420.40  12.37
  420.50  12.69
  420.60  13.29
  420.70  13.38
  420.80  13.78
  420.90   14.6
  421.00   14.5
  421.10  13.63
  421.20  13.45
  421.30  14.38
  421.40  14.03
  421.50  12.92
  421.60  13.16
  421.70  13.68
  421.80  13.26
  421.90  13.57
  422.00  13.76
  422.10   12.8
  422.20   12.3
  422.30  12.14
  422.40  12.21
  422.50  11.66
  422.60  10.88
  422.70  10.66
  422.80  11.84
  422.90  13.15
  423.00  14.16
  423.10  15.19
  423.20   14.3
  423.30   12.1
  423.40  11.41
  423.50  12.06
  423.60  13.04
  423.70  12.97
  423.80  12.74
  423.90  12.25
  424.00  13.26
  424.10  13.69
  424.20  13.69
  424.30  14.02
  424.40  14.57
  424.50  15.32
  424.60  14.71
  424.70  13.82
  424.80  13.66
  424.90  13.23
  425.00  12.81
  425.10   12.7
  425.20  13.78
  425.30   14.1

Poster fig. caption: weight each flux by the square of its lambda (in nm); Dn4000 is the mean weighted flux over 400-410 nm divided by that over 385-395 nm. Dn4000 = 1.29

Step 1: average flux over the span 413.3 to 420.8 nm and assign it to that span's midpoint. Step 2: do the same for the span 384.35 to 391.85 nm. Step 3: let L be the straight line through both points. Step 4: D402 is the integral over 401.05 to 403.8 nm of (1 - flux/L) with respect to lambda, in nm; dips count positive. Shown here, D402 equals -0.27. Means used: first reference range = 11.1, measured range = 13.3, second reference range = 13.1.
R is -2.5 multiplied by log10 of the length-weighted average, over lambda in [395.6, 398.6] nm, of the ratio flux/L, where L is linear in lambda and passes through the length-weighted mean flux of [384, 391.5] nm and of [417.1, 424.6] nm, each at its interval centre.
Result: 0.28 mag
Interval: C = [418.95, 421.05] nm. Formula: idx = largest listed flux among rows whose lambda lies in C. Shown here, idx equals 14.6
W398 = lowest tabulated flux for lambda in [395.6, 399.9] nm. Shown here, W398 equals 6.268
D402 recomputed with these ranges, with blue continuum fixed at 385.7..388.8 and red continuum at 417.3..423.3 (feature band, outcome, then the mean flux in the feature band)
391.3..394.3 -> 0.470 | 9.84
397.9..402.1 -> -0.166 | 12.5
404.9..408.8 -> -0.115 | 12.7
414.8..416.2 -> -0.042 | 13.2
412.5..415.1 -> -0.071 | 13.1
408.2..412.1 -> 0.237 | 11.8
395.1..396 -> 0.066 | 10.9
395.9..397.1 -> 0.407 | 7.83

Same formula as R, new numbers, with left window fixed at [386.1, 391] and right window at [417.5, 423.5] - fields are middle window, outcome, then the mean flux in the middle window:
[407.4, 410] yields 0.04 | 11.7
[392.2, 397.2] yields 0.22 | 9.17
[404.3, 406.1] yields -0.11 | 13.2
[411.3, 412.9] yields -0.03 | 12.8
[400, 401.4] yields -0.11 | 12.9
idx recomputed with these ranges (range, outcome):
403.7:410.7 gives 14.59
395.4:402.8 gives 14.75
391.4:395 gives 13.7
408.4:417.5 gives 14.72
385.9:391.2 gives 23.1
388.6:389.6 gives 10.55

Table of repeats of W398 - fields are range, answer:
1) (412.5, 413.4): 11.31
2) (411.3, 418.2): 10.86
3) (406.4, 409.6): 10.2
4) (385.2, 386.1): 9.877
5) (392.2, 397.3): 4.195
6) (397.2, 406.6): 6.304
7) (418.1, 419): 11.88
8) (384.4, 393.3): 4.312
